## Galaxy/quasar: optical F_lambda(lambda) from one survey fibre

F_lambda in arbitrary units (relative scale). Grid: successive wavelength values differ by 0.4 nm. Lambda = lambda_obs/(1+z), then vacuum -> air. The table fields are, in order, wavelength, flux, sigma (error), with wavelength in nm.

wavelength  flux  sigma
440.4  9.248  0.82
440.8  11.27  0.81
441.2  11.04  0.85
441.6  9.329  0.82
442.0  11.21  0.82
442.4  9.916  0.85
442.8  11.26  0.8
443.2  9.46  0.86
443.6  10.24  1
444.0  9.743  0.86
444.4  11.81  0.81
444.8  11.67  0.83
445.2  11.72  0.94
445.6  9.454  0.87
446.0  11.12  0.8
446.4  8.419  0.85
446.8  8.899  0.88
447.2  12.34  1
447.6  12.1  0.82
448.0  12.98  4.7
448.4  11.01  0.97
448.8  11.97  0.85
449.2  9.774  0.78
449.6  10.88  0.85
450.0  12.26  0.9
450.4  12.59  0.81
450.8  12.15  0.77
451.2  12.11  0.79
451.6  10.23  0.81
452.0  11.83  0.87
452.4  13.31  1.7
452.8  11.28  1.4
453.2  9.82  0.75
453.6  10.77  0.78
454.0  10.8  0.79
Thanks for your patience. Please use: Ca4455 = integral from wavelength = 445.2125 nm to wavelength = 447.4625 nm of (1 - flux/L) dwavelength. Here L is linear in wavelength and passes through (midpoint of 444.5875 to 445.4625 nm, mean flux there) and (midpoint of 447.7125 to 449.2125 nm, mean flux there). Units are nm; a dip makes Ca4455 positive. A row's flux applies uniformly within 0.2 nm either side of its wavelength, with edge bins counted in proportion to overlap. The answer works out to 0.26 nm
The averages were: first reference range 11.5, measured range 10.2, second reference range 11.7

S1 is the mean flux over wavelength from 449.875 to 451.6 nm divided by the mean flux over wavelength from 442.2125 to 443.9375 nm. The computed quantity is 1.2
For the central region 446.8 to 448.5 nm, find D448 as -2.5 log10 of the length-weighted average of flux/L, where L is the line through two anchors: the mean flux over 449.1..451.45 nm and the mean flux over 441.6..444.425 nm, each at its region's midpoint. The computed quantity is -0.056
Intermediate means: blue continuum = 10.4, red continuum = 11.7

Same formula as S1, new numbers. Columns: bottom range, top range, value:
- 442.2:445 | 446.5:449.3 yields 1.06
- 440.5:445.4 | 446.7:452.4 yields 1.09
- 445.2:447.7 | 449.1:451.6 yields 1.11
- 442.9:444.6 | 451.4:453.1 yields 1.11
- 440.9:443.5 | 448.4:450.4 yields 1.09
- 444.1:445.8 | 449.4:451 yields 1.08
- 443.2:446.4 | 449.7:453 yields 1.13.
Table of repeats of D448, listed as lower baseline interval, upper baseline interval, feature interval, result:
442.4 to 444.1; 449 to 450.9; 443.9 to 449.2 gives -0.02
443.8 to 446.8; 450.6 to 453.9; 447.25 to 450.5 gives -0.07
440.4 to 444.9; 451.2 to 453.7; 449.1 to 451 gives -0.05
